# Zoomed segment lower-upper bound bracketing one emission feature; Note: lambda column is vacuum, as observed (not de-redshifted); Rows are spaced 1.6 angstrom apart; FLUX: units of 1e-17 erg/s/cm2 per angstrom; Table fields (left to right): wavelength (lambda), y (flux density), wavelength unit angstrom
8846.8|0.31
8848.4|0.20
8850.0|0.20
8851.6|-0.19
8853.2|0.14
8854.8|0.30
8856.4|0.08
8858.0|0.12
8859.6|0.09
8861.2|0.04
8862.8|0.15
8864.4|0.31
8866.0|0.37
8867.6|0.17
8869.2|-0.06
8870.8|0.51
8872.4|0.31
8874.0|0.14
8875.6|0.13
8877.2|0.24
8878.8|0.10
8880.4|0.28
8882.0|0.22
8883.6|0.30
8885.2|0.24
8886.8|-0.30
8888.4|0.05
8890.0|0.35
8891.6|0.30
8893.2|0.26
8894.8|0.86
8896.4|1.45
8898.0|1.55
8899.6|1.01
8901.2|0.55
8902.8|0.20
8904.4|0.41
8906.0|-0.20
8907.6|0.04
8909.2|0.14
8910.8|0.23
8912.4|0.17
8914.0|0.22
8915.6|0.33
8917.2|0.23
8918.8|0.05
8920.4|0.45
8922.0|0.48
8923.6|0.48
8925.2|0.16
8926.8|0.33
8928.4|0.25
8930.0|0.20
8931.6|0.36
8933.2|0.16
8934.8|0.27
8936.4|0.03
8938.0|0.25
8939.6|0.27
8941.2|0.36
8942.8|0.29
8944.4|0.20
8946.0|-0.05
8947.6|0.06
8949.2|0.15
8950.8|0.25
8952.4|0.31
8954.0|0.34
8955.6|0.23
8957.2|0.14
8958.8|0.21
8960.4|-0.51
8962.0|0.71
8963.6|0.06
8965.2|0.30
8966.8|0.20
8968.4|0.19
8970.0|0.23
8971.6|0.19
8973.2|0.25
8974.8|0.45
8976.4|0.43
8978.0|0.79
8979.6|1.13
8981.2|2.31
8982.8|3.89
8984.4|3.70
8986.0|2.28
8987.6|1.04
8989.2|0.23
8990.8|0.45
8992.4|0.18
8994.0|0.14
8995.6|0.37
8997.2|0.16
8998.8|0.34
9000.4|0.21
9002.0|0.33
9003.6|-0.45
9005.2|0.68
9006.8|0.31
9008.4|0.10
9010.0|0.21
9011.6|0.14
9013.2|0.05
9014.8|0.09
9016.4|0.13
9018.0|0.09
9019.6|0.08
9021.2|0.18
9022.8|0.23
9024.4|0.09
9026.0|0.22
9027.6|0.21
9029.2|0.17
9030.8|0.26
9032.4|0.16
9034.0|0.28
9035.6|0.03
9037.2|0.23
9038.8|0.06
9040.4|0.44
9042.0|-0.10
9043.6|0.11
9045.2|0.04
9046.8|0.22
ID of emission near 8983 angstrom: [O III]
